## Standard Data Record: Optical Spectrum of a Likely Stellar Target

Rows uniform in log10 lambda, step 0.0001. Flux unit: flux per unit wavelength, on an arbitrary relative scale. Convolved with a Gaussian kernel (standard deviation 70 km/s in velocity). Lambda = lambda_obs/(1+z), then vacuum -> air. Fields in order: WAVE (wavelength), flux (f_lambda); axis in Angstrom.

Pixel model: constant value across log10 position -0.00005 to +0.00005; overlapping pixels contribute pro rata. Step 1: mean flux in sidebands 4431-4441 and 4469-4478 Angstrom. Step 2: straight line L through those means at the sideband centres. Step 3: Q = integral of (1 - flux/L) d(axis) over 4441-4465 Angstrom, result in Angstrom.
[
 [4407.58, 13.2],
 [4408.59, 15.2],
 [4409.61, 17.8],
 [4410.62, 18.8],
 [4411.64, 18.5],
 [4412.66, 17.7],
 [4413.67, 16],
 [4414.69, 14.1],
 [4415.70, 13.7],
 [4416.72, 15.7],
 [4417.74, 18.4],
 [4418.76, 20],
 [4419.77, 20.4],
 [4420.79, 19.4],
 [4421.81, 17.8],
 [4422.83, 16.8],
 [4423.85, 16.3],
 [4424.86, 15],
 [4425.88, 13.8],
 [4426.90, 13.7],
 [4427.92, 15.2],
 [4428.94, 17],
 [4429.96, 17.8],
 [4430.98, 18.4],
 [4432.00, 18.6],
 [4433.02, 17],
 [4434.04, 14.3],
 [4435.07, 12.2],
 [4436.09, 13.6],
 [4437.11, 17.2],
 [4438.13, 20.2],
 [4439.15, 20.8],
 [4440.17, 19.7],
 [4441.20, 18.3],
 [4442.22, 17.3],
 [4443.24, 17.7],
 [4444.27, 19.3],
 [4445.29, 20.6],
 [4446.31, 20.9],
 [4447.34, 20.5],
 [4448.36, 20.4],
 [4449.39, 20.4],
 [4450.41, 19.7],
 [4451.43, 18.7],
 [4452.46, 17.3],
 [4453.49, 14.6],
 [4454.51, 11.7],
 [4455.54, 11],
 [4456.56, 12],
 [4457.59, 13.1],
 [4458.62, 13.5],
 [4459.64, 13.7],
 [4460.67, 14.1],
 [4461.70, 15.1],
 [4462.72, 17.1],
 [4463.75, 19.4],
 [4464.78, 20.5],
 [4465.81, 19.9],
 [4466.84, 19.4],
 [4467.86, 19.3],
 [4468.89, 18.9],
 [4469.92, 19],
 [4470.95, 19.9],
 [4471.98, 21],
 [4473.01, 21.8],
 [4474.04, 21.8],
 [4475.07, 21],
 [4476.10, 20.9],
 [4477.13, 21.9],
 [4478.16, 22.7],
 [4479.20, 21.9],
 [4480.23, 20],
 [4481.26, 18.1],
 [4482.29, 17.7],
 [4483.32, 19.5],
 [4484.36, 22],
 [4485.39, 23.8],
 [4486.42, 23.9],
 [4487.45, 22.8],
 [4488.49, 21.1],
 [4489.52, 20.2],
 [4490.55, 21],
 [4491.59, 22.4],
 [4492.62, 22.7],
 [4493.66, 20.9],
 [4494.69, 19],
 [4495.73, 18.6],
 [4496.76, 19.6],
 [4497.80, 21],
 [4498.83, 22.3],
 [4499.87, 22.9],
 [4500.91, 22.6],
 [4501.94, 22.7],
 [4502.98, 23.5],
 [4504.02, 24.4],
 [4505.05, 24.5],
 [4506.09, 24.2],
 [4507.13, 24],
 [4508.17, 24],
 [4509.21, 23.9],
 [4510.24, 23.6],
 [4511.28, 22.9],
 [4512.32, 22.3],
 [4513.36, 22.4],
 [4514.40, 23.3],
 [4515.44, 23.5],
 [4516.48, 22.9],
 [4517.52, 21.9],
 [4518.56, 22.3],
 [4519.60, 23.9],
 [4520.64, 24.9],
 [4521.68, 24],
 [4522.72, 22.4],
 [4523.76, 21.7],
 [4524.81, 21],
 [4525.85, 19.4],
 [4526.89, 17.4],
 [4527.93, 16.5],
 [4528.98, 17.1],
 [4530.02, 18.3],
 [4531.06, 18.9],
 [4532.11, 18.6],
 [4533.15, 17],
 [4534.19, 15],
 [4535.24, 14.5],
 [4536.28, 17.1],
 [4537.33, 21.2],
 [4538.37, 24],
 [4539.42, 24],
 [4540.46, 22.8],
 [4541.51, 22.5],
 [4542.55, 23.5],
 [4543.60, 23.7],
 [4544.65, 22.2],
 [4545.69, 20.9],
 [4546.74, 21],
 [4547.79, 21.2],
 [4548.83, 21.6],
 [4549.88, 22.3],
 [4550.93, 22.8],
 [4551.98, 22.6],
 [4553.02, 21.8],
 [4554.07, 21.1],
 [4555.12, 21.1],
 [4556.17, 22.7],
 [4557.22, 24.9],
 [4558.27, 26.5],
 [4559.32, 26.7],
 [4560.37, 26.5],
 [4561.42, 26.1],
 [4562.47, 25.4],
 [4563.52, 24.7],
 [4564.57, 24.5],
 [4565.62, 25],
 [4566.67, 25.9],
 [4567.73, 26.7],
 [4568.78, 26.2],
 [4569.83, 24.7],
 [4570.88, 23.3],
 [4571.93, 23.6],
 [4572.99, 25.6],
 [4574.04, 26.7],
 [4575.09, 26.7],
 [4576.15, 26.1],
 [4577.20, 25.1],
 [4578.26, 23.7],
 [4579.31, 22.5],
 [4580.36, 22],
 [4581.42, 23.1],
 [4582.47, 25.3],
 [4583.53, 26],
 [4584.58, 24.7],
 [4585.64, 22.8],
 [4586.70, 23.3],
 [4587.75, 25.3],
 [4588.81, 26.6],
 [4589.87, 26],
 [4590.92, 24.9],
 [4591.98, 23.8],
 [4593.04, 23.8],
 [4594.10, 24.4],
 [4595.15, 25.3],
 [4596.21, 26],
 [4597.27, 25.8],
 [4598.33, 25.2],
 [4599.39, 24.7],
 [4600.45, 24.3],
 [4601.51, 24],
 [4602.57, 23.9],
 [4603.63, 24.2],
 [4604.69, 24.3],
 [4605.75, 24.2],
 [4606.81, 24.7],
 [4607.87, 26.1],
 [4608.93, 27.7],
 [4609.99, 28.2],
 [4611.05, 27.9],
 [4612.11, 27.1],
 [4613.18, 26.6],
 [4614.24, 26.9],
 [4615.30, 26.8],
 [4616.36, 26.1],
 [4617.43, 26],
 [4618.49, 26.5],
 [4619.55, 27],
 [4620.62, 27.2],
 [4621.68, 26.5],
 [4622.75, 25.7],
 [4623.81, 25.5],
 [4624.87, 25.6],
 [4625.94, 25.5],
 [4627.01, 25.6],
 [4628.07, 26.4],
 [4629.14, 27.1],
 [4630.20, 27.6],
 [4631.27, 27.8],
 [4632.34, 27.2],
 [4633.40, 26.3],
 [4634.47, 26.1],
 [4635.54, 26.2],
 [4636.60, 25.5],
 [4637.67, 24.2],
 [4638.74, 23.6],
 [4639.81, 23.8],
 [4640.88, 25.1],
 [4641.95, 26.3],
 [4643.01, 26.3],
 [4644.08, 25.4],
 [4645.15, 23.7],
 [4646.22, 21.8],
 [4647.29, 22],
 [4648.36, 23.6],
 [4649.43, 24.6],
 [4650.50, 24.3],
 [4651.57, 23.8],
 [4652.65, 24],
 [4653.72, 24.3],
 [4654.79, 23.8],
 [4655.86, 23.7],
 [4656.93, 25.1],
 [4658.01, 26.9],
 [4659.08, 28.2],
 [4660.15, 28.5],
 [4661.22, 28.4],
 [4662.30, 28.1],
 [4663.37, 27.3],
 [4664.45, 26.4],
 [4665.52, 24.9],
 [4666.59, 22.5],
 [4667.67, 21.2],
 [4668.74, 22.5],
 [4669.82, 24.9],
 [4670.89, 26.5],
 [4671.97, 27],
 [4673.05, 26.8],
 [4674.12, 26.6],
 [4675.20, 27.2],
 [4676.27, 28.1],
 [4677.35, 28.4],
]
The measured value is 2.4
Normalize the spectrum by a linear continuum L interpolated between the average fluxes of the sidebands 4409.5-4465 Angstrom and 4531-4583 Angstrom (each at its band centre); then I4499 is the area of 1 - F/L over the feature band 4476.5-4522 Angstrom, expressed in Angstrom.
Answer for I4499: -4.7 Angstrom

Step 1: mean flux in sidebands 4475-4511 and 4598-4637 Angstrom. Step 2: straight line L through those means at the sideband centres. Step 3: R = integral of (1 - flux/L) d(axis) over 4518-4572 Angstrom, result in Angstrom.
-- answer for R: 3.4 Angstrom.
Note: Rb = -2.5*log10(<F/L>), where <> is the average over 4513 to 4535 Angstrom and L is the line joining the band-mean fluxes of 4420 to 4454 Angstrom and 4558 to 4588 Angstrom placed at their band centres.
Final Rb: 0.09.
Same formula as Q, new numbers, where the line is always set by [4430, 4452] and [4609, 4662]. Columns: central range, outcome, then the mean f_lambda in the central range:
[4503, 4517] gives -1.7 Angstrom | 23.5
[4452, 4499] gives 1.5 Angstrom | 19.1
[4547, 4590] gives -2.1 Angstrom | 24.3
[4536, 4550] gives 0.1 Angstrom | 22.1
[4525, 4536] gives 2.2 Angstrom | 17.4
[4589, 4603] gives -0.3 Angstrom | 24.8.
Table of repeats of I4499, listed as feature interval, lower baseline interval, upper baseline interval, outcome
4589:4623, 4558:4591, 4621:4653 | -0.7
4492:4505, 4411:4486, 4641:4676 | -1.4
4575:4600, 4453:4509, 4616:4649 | -0.8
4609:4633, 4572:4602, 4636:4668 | -1.8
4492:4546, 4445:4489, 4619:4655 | -1.8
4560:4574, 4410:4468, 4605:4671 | -1.7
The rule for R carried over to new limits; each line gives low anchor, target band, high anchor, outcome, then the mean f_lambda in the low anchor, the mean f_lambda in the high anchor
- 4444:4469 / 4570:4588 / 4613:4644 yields -0.7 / 17.2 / 26.1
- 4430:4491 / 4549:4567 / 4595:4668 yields -1.2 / 18.6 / 25.6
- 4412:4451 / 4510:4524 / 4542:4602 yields -0.9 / 17.5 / 24.3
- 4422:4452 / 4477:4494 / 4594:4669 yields -1.5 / 17.6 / 25.5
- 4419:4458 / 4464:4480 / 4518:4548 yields -2.0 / 17.1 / 20.6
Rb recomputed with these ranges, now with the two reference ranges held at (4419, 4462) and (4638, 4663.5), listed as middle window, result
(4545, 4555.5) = -0.03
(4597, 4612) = -0.10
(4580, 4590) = -0.09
